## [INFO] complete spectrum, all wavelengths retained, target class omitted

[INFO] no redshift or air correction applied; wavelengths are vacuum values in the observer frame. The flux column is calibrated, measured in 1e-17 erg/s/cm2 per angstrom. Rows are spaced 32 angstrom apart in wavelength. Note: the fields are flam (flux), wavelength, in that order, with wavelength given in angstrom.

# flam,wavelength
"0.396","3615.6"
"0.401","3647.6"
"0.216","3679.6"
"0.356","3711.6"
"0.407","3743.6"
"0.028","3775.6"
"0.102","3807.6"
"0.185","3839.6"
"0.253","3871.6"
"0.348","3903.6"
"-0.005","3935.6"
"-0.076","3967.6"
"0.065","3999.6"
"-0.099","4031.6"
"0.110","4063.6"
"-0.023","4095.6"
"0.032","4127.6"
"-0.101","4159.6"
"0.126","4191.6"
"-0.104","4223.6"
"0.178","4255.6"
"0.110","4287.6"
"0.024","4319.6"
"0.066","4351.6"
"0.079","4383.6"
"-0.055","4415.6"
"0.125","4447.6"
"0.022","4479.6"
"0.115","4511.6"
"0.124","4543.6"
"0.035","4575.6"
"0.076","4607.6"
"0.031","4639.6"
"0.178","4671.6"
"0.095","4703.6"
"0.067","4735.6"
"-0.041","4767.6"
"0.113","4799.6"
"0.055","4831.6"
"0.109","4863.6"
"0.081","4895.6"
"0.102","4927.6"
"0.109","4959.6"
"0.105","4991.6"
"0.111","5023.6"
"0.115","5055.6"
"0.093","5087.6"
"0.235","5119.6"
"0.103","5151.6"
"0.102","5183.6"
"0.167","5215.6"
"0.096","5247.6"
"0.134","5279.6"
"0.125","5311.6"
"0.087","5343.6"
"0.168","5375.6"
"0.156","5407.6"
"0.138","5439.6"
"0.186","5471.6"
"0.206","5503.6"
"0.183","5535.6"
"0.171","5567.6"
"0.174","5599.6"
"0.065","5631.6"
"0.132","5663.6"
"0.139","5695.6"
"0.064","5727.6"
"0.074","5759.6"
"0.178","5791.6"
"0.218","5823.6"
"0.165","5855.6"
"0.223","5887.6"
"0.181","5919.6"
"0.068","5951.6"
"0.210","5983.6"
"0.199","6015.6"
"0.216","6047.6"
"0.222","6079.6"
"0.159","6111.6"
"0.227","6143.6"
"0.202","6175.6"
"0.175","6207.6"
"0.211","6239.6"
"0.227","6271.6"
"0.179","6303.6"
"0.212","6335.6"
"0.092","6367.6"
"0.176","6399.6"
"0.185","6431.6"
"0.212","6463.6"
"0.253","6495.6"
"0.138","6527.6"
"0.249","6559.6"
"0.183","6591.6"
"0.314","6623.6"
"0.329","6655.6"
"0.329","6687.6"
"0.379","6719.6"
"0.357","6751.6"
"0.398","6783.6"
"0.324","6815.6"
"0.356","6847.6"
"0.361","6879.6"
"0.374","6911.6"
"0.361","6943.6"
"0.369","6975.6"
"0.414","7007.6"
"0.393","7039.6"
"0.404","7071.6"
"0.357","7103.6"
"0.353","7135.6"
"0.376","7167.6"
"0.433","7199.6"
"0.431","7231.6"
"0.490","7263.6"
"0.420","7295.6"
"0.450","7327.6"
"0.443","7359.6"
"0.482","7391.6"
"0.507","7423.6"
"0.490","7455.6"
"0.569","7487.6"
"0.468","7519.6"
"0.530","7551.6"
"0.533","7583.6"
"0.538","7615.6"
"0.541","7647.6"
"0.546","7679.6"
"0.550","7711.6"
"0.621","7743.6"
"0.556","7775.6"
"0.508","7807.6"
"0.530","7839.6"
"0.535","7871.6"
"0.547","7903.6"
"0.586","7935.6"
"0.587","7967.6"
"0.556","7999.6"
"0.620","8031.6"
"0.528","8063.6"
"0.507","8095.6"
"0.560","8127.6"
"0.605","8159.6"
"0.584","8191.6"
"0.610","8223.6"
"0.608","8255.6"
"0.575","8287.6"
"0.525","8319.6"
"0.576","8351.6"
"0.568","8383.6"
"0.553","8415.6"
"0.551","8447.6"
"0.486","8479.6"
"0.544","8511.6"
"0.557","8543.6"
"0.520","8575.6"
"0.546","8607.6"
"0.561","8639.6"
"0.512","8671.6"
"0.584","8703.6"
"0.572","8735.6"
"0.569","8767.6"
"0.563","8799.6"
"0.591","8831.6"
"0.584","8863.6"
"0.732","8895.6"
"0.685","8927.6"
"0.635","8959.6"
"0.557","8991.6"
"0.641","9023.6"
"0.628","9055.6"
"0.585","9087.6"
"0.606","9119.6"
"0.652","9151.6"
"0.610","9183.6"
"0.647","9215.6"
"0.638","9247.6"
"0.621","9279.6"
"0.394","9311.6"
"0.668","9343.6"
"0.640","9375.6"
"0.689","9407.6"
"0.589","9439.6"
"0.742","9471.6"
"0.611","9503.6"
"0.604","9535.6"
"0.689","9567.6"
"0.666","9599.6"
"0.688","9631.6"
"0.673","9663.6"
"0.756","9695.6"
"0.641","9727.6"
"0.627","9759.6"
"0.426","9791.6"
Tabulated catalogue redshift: 0.66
